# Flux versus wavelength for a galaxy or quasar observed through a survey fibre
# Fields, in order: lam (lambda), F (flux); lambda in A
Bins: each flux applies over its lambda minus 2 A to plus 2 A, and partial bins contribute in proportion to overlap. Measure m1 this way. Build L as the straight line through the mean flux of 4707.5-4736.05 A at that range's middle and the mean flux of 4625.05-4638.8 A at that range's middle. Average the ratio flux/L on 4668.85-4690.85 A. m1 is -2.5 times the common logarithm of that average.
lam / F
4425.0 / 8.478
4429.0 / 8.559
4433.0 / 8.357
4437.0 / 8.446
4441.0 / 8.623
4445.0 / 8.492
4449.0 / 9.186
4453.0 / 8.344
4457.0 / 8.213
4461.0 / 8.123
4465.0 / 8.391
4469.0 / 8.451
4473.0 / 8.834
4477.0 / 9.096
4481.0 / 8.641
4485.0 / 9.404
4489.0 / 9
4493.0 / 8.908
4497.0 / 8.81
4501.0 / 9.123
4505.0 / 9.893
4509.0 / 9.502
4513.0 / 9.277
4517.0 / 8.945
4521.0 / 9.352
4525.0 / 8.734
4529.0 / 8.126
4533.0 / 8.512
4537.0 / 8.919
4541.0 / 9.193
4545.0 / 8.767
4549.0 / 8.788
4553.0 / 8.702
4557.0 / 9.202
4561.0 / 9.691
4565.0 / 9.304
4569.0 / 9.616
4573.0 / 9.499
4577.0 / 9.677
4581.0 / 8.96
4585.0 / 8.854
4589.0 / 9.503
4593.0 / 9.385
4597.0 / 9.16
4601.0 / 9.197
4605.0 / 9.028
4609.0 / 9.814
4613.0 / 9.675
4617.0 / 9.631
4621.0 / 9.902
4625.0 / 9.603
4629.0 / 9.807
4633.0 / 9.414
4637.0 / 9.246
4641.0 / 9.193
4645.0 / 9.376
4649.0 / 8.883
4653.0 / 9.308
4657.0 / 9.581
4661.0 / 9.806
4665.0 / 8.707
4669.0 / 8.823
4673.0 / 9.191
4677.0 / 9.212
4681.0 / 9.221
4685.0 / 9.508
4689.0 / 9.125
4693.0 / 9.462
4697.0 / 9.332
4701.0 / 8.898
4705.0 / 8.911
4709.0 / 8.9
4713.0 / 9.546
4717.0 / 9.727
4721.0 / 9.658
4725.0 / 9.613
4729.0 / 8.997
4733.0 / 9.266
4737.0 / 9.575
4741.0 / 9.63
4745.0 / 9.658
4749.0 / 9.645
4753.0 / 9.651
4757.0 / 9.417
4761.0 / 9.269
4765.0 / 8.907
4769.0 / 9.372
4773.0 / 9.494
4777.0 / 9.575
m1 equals 0.03 mag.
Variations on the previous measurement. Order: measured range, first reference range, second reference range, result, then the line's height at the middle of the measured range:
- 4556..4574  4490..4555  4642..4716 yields -0.05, 9.04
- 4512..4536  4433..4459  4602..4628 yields 0.03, 9.03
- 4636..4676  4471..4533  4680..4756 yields 0.01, 9.28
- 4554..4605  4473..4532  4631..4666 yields -0.02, 9.18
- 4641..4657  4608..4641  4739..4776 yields 0.04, 9.58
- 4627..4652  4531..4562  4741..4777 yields -0.02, 9.17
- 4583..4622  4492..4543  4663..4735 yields -0.03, 9.12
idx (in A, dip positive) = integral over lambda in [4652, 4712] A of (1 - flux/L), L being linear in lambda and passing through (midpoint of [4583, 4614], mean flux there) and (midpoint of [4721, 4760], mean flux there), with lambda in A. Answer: 1.4 A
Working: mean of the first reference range 9.32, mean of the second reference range 9.5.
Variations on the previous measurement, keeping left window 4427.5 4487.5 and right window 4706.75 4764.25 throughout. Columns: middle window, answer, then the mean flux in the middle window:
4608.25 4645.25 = -1.8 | 9.57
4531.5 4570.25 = -0.7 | 9.07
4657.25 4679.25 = 0.2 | 9.18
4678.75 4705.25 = 0.3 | 9.23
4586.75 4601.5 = -0.5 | 9.32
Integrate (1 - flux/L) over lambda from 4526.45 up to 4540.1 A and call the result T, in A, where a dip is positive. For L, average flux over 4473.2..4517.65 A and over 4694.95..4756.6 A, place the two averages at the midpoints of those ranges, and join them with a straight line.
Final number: 0.9 A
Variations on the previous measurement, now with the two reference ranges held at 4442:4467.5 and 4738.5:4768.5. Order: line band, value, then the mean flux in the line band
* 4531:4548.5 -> -0.2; 8.84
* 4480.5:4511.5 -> -2.1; 9.19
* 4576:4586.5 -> -0.3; 9.13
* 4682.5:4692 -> -0.1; 9.33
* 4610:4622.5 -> -1.0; 9.74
